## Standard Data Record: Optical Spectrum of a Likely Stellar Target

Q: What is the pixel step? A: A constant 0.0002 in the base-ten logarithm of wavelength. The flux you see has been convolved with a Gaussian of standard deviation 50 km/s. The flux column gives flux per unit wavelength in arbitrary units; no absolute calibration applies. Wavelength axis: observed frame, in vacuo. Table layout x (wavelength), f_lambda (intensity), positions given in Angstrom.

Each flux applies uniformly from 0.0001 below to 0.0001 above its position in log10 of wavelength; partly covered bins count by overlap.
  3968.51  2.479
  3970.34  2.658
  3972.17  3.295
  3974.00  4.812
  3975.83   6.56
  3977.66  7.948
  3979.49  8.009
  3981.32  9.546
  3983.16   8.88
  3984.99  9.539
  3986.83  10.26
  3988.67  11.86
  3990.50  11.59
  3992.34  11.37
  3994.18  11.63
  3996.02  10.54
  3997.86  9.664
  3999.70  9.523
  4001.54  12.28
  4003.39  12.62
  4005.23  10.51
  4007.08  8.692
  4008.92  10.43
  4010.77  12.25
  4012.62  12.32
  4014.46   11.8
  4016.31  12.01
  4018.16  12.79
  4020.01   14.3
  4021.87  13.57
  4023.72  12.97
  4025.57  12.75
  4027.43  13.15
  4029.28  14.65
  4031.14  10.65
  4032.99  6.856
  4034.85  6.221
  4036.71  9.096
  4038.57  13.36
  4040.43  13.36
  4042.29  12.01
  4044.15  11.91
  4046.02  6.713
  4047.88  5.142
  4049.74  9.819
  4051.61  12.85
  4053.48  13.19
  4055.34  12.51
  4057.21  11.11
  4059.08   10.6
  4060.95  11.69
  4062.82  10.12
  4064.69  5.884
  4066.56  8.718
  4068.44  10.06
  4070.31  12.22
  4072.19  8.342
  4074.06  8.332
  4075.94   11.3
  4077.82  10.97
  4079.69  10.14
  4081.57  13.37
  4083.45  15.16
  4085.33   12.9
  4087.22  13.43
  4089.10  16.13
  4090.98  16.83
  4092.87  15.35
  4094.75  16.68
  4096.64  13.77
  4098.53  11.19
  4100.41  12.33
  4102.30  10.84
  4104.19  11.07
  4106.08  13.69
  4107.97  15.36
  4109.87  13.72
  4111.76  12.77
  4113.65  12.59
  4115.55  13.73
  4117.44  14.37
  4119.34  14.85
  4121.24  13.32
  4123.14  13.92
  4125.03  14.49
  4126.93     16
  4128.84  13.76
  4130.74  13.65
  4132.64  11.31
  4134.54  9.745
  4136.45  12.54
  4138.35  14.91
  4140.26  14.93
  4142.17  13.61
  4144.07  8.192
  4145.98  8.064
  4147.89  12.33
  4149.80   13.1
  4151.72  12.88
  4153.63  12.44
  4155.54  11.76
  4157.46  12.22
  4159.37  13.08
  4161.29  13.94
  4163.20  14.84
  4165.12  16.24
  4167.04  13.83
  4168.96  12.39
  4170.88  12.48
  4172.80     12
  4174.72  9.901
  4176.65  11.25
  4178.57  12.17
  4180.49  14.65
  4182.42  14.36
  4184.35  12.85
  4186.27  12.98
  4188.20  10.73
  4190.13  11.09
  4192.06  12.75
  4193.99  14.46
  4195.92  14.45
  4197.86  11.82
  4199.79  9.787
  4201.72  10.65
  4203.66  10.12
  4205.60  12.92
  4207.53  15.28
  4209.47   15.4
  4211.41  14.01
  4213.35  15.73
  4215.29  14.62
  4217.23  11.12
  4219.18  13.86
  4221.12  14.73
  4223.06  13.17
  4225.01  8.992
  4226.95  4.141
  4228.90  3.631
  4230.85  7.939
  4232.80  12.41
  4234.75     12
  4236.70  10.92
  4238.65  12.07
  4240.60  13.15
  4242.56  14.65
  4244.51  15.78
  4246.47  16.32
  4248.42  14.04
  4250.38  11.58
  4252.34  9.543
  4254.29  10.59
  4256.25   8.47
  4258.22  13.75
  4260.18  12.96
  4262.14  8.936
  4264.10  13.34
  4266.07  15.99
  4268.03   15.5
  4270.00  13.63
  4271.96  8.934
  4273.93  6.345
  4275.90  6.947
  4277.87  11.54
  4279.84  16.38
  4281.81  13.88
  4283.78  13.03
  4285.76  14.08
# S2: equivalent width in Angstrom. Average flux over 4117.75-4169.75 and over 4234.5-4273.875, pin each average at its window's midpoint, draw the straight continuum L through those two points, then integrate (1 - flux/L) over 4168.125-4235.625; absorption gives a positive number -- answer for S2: 3.9 Angstrom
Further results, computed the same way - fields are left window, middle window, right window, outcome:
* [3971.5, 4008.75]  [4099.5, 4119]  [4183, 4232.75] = -4.1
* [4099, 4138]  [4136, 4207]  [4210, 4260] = 0.6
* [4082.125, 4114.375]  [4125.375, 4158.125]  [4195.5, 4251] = 1.9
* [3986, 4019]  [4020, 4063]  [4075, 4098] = 4.3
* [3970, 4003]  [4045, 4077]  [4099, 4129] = 4.7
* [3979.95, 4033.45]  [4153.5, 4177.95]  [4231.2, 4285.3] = -1.8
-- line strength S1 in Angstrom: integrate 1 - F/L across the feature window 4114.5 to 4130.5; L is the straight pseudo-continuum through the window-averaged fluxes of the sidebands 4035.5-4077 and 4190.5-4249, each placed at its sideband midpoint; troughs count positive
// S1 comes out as -4.5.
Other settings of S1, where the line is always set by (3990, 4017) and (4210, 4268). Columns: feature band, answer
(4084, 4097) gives -4.1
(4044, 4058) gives 1.3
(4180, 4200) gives -1.5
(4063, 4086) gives 1.7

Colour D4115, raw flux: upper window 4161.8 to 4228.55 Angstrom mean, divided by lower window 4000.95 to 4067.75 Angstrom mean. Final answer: 1.1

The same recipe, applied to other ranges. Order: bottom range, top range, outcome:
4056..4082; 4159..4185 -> 1.29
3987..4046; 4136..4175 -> 1.11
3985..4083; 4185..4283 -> 1.10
